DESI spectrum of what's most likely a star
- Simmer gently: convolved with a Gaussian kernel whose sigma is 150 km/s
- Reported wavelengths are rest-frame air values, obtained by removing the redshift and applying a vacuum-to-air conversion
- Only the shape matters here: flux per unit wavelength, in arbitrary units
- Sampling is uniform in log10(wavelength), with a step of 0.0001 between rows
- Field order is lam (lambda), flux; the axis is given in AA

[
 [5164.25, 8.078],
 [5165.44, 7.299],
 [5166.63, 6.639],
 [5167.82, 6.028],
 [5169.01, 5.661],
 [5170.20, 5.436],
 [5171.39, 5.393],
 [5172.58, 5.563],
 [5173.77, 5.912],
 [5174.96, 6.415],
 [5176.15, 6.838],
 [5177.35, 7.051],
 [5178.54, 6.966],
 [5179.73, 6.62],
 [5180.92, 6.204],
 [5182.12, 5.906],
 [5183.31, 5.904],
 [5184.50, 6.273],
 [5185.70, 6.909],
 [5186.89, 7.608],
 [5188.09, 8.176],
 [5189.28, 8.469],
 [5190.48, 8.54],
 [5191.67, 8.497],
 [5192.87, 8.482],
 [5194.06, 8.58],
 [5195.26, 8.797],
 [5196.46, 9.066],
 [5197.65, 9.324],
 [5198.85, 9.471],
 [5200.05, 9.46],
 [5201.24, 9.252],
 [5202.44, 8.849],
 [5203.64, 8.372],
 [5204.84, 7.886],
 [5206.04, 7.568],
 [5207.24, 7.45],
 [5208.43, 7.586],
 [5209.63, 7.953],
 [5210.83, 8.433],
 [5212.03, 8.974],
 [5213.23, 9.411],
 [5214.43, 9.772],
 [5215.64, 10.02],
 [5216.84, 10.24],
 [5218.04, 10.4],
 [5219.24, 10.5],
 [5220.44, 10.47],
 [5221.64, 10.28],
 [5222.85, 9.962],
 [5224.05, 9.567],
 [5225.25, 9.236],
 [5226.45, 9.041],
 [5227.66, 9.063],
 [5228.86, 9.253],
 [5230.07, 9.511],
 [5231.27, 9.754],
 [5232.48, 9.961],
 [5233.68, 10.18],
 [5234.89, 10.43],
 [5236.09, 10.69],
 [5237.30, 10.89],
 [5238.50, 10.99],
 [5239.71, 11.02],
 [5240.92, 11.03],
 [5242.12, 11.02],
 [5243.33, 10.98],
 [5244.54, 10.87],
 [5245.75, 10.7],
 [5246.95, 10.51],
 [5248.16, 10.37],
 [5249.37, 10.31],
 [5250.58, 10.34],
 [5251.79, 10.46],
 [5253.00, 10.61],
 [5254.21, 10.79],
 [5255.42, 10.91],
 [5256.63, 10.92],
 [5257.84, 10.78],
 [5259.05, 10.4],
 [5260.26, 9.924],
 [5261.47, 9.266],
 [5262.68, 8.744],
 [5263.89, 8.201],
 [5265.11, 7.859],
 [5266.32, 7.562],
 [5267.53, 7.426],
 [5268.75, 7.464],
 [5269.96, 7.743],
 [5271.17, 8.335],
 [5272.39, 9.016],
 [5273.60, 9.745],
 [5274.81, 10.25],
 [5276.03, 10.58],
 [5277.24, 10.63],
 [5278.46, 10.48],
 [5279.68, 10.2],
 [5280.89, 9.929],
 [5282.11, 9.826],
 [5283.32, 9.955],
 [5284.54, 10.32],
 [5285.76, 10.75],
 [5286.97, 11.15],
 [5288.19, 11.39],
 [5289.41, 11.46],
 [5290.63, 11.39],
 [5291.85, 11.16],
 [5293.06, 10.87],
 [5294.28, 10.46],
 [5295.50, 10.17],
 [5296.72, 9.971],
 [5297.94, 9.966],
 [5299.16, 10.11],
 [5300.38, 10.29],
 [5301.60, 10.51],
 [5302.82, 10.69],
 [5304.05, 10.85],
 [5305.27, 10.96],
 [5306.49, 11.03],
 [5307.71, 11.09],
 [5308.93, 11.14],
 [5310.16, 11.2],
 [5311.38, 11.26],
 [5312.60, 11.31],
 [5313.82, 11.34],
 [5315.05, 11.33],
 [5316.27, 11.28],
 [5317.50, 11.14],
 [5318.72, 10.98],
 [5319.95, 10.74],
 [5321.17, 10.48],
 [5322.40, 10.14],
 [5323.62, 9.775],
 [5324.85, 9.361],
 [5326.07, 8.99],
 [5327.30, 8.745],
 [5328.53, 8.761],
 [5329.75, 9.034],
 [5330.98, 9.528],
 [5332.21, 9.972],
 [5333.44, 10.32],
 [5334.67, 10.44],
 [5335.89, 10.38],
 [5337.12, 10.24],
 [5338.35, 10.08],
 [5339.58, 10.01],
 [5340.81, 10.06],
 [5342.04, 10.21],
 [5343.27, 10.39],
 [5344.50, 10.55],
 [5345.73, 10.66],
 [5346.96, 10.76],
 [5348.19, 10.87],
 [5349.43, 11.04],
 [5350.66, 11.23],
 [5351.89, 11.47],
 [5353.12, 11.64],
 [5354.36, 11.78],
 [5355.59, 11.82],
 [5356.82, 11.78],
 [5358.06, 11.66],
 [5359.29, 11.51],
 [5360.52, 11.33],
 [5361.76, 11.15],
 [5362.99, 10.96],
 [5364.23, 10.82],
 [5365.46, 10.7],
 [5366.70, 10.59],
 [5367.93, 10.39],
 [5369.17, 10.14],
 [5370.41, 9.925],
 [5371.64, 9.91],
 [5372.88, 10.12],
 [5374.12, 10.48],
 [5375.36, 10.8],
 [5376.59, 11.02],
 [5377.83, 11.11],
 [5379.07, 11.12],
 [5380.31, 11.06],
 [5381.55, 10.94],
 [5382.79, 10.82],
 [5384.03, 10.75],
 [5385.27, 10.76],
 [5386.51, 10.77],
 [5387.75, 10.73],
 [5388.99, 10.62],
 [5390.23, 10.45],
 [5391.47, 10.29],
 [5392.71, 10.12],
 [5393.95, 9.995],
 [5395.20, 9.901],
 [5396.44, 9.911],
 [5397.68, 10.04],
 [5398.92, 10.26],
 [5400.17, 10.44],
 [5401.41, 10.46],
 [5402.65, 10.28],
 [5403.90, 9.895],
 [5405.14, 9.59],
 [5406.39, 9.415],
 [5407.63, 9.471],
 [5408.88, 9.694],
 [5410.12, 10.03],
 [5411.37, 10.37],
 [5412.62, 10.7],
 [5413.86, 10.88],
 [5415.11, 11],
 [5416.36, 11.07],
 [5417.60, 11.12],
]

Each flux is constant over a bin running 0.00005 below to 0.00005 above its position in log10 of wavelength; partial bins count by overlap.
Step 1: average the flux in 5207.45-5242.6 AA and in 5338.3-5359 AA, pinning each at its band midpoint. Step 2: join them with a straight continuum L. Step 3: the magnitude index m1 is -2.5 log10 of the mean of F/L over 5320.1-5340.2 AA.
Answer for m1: 0.11 mag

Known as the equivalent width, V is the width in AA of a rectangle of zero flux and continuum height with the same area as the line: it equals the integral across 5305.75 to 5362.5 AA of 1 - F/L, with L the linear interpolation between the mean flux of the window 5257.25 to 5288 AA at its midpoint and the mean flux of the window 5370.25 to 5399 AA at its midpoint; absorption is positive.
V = -3.4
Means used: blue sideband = 9.49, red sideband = 10.5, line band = 10.7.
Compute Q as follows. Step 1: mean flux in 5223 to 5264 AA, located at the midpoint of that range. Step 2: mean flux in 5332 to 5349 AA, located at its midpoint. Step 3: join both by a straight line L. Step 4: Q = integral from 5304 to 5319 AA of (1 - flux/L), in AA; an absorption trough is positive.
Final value -1.2 AA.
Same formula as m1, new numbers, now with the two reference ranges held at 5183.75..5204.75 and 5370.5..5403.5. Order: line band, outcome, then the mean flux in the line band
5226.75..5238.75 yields -0.13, 10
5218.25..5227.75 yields -0.13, 9.83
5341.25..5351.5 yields -0.07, 10.7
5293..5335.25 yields -0.07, 10.4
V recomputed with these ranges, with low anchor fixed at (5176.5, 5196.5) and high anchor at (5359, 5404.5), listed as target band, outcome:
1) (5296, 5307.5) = -1.5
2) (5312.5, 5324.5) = -1.6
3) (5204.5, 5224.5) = -3.3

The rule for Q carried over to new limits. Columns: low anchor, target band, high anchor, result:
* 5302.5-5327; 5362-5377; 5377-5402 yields 0.12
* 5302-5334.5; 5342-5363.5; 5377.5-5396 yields -1.34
